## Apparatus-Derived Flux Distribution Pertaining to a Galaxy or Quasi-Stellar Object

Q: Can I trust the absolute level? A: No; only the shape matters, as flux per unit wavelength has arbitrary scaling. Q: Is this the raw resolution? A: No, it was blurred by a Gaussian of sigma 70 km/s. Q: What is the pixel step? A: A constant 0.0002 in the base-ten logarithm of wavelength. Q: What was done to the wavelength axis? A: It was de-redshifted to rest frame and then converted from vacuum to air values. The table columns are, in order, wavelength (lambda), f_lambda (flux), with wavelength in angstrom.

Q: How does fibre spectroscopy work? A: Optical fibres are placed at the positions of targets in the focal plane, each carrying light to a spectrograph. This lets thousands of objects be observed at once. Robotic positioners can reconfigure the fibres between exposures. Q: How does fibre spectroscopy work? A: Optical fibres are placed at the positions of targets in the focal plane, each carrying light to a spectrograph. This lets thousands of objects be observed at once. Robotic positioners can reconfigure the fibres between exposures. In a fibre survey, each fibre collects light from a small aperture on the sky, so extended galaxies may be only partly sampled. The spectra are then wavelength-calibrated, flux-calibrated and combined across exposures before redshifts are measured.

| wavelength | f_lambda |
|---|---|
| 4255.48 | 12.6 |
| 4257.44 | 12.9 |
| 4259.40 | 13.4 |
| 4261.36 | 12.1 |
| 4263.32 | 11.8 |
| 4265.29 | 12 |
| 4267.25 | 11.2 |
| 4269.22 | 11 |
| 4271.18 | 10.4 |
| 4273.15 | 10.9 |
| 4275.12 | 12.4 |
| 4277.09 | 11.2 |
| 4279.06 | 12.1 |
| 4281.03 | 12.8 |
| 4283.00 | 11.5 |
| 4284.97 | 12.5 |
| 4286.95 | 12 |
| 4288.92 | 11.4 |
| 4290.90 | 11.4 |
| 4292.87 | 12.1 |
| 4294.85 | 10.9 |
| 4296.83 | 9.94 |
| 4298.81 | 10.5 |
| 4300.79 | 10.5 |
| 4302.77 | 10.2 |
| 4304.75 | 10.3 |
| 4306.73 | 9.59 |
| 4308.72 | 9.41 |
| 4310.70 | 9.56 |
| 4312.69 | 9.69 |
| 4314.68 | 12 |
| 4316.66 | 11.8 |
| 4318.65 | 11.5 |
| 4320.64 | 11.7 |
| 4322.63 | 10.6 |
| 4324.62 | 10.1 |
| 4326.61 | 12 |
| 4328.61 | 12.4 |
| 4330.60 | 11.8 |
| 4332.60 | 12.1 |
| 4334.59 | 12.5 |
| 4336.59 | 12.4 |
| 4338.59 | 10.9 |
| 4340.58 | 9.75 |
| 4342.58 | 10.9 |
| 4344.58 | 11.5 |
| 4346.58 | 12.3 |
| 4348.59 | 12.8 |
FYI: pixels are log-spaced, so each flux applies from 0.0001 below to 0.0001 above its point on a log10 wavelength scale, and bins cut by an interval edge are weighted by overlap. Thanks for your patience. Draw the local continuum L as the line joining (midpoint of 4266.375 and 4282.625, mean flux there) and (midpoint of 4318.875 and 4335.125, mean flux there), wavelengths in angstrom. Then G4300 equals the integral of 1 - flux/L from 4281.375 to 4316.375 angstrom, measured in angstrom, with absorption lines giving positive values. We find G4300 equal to 2.1 angstrom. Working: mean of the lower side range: 11.5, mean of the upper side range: 11.6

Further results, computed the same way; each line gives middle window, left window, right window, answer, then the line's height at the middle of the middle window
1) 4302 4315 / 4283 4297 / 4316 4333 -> 1.7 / 11.5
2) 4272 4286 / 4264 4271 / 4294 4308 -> -1.2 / 10.9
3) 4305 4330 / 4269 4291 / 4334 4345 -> 1.2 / 11.4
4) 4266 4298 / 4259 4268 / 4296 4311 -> -1.1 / 11.1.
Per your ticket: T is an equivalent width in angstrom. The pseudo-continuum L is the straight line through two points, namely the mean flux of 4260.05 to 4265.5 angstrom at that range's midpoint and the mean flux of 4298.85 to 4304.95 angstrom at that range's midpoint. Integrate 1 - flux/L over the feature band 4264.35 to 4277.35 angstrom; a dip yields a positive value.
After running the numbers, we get 0.44 angstrom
